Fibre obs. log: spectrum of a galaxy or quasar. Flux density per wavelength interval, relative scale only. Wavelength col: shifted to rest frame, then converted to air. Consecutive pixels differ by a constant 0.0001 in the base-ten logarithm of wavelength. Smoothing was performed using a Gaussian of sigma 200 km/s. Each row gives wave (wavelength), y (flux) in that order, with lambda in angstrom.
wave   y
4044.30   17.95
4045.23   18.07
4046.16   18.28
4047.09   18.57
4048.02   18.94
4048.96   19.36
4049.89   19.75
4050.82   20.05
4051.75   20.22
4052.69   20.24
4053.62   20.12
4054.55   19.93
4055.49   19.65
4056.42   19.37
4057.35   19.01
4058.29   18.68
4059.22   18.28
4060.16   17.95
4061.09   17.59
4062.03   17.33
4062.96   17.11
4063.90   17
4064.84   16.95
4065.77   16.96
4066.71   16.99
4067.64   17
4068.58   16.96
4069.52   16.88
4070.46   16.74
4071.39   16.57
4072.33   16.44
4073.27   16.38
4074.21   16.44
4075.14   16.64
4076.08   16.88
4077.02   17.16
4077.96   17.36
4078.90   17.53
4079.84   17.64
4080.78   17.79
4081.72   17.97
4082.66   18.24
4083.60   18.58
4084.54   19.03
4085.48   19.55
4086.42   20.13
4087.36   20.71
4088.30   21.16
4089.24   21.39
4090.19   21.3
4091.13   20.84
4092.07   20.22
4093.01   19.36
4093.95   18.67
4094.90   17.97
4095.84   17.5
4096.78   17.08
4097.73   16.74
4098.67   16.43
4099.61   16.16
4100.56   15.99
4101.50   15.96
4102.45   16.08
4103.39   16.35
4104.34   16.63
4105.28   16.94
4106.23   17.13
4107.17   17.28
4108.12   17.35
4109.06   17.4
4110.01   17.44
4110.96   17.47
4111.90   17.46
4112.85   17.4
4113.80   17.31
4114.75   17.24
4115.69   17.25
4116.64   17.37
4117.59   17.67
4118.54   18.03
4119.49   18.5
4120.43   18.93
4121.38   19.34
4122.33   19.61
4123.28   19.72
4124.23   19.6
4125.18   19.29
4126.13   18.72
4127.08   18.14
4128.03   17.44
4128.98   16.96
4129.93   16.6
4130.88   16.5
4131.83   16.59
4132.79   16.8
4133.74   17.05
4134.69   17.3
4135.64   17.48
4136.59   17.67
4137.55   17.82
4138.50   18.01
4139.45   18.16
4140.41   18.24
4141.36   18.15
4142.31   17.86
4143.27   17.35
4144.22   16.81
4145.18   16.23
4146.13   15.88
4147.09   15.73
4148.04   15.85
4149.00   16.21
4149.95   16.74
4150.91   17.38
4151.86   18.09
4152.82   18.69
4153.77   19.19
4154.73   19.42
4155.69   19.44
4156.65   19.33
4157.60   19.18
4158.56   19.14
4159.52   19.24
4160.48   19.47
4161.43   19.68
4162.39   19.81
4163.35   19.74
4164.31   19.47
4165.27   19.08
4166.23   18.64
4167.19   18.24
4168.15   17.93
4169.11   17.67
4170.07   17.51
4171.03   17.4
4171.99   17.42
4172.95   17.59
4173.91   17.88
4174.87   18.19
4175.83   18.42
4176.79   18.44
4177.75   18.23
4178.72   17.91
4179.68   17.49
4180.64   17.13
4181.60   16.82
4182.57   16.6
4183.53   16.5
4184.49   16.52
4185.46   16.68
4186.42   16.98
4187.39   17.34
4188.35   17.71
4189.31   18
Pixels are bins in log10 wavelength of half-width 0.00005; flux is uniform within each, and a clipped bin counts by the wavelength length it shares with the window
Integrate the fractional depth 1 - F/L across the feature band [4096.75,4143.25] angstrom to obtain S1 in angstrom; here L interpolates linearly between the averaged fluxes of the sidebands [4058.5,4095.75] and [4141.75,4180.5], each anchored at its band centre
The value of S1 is 1.5 angstrom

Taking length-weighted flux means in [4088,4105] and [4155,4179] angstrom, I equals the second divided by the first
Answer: 1.0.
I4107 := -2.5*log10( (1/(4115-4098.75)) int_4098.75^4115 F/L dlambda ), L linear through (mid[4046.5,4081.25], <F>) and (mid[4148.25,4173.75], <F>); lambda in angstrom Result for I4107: 0.08 mag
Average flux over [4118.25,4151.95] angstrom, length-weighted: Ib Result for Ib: 17.6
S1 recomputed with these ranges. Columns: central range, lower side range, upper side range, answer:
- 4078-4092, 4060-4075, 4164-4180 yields -1.8 angstrom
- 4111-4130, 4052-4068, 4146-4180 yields 0.1 angstrom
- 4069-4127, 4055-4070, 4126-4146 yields -1.3 angstrom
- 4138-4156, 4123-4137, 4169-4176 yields 0.2 angstrom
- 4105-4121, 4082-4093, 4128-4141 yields 0.9 angstrom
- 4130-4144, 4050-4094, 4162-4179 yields 0.7 angstrom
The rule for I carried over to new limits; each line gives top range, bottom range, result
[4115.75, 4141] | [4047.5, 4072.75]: 0.99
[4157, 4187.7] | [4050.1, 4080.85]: 1.01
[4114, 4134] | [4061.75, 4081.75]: 1.06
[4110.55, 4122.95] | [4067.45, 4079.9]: 1.07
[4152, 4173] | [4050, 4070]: 1.03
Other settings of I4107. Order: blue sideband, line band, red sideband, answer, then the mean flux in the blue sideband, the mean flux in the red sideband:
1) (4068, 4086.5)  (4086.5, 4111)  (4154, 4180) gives -0.02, 17.5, 18.6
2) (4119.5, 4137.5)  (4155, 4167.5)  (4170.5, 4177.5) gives -0.08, 18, 17.9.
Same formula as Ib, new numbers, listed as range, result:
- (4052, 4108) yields 18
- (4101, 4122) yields 17.4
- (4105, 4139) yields 17.8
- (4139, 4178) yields 18.1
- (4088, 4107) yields 18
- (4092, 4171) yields 17.8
